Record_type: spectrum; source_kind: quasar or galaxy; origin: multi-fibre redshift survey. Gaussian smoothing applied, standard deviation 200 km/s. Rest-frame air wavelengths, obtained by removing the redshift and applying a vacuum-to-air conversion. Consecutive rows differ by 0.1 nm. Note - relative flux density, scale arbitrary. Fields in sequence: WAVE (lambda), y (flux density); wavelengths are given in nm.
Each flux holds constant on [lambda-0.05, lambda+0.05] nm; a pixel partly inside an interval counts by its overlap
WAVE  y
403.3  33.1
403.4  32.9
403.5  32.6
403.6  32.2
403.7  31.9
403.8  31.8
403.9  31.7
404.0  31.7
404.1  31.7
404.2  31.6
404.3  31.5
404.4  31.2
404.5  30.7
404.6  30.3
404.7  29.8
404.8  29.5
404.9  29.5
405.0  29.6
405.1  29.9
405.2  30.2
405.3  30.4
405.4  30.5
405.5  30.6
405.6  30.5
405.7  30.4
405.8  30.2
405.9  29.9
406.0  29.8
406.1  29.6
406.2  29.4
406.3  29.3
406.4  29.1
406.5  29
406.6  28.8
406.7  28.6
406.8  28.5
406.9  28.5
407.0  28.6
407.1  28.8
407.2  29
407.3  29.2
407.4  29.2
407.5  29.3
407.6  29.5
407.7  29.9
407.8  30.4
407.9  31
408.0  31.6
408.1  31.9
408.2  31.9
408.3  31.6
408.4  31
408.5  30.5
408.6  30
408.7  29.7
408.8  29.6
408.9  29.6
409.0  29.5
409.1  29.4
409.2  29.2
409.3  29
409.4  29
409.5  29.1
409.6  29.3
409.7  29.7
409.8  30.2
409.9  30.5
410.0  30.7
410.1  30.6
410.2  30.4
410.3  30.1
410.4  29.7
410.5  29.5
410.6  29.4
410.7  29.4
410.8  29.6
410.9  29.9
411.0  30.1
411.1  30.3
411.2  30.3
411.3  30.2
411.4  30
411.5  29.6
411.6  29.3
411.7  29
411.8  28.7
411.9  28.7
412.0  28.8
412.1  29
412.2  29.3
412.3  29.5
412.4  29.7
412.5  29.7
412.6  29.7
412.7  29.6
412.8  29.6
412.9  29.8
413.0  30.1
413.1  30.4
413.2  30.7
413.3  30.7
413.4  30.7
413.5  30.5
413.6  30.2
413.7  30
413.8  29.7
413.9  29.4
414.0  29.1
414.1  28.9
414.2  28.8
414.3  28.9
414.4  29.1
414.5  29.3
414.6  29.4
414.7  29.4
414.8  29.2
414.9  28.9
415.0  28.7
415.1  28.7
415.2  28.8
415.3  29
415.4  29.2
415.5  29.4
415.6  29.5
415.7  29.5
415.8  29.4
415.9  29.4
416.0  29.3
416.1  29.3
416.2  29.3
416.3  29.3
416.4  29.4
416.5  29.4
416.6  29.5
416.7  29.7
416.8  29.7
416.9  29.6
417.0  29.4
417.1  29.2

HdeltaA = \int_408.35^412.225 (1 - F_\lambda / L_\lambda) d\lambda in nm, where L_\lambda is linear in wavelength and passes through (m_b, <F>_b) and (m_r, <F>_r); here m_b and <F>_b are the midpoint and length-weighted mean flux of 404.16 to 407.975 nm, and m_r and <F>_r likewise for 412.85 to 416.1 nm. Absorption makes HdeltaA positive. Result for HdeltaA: -0.006 nm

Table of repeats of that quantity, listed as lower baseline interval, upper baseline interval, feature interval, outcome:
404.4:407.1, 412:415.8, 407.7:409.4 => -0.04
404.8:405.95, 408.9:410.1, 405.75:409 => 0.01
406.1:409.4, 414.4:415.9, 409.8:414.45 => -0.06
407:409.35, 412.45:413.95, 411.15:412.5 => 0.03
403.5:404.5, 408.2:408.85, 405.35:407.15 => 0.10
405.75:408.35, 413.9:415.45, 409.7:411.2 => -0.03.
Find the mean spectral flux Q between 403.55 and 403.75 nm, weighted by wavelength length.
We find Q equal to 32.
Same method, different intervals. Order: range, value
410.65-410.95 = 29.6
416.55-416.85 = 29.6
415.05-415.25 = 28.8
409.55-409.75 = 29.5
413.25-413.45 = 30.7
